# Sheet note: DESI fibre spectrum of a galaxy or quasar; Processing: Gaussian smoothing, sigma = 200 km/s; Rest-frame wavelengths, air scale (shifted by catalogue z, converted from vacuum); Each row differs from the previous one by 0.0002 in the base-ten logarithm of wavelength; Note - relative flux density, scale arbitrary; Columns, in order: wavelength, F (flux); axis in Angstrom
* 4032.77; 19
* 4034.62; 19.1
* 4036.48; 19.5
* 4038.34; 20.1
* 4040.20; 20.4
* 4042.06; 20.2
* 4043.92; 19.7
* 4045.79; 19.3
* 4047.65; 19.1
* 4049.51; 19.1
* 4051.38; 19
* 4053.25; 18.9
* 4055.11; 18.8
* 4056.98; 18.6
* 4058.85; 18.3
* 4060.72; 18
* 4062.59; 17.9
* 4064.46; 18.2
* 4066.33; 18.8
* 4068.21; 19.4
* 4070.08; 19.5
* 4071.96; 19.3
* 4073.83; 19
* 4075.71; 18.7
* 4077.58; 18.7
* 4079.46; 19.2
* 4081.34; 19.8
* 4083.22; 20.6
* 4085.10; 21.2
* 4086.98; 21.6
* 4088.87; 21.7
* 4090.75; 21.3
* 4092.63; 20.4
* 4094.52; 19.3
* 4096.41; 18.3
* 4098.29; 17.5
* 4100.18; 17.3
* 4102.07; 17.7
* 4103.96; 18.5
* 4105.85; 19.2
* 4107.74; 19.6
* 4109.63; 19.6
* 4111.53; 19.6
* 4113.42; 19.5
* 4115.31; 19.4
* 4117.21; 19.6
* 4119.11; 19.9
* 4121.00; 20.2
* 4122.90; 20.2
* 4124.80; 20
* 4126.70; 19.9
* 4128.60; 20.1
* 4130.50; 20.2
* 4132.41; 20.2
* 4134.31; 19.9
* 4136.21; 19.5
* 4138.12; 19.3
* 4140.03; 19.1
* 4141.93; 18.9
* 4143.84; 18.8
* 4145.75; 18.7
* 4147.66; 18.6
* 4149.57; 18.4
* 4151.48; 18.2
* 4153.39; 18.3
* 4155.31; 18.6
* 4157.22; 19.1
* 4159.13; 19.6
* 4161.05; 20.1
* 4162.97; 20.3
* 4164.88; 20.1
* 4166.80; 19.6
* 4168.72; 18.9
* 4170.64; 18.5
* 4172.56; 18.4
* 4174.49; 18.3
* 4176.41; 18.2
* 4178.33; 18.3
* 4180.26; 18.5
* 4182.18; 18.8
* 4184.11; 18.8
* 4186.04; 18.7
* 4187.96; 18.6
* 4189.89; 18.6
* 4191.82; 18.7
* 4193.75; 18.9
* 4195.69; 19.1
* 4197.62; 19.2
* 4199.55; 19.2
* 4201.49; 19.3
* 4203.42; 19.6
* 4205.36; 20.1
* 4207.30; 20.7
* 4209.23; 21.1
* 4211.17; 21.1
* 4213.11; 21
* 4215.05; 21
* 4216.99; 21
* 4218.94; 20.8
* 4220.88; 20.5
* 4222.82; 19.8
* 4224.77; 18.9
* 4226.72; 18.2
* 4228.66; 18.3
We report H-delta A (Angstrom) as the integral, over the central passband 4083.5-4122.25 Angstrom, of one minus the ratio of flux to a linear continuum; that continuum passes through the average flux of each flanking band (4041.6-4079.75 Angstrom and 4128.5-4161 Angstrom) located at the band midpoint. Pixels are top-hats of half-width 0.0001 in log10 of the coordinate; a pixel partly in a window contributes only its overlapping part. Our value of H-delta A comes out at -1.1 Angstrom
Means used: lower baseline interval 18.9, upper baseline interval 19.1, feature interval 19.6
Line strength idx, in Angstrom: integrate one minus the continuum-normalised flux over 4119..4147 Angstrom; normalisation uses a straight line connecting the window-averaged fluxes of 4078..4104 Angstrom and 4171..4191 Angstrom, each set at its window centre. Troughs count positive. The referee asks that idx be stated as -0.8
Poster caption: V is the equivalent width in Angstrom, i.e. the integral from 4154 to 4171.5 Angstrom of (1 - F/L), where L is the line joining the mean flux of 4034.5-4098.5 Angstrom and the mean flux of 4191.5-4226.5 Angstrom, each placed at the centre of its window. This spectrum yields 0.35 Angstrom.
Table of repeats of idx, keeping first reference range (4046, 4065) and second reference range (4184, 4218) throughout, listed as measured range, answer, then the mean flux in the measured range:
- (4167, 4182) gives 0.78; 18.5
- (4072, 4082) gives -0.15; 19.1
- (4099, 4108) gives 0.31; 18.3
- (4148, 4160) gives 0.43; 18.7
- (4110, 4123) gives -0.44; 19.7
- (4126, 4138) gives -0.45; 19.9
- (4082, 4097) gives -1.35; 20.6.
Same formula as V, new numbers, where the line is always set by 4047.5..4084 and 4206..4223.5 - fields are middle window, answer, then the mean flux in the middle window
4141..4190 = 3.22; 18.8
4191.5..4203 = 0.82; 19.1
